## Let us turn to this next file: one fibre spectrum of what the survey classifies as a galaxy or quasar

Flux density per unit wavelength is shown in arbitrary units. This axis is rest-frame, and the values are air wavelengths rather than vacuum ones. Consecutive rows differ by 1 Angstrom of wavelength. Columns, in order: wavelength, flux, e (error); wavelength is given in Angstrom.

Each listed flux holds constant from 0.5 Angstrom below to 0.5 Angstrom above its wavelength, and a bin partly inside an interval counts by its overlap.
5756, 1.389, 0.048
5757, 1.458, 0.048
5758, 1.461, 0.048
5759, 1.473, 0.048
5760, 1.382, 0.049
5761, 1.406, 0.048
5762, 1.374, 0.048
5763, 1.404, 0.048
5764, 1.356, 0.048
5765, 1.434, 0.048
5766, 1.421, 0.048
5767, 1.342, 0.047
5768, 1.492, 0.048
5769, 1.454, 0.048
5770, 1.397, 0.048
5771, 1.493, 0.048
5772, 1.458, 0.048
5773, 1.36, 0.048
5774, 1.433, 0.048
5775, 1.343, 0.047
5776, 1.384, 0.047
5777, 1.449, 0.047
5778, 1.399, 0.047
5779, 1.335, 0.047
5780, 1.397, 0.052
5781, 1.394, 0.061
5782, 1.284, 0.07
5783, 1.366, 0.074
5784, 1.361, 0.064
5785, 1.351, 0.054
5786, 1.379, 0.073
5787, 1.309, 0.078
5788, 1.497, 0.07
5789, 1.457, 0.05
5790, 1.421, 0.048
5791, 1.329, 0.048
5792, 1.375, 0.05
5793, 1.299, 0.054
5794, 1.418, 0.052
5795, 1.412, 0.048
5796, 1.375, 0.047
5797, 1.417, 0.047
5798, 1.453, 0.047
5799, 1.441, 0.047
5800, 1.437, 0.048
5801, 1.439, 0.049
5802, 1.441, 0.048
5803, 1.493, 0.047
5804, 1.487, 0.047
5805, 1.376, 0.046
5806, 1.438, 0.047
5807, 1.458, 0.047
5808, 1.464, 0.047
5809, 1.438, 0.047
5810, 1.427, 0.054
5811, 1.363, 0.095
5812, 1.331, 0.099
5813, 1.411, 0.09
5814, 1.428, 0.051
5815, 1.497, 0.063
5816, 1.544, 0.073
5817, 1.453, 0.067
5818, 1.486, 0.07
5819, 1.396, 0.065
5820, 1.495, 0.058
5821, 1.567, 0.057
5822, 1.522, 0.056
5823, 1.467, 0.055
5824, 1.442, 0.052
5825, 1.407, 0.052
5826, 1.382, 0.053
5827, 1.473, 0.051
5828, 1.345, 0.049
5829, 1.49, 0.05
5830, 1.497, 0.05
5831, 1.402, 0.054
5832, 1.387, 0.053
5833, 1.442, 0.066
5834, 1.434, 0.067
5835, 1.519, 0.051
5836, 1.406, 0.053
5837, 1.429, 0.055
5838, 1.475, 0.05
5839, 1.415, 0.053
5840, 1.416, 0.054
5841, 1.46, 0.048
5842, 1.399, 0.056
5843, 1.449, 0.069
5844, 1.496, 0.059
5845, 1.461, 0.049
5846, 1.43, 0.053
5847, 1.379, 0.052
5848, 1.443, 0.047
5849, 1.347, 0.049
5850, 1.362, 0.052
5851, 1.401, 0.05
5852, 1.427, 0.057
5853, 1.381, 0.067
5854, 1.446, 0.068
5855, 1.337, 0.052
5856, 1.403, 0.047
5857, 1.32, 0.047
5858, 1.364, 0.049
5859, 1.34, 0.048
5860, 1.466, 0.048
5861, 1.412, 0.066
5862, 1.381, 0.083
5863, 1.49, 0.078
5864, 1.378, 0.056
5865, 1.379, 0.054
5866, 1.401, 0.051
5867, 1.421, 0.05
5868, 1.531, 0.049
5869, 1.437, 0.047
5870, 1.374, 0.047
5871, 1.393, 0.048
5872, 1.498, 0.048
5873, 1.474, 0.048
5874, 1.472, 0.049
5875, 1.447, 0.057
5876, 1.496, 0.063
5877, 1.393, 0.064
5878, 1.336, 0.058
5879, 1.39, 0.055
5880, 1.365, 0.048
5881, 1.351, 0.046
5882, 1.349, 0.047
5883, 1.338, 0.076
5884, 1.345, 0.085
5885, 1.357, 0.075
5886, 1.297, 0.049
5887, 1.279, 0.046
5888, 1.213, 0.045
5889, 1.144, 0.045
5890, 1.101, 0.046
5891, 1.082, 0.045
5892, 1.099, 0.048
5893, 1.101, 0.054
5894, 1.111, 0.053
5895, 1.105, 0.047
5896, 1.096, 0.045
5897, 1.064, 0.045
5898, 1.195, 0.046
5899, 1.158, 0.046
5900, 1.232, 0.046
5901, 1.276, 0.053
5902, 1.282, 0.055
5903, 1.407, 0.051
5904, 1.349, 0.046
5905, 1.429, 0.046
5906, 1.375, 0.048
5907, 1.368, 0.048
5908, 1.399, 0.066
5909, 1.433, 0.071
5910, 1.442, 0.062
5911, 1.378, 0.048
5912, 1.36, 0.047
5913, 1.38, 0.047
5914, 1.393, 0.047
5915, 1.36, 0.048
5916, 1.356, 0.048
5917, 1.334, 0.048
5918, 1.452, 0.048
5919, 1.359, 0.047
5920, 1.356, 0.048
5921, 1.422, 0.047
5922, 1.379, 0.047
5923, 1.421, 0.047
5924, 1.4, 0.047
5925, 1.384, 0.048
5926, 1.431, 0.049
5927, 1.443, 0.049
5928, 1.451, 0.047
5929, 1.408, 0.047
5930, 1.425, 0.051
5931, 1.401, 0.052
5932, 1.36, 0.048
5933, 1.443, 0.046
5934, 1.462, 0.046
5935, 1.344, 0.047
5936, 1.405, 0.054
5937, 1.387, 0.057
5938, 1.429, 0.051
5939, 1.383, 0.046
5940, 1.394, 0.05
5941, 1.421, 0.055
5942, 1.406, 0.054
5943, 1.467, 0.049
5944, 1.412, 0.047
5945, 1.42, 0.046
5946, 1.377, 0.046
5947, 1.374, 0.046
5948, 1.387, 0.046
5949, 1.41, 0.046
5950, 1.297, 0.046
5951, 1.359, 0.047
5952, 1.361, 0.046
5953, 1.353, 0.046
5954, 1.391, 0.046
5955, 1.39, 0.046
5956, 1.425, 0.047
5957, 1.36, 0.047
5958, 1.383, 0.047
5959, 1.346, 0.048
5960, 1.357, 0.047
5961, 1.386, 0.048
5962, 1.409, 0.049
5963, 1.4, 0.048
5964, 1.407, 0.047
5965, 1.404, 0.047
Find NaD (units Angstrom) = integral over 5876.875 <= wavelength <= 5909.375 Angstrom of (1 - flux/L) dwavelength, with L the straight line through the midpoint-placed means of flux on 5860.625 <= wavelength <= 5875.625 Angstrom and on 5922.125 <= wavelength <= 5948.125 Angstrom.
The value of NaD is 3.63 Angstrom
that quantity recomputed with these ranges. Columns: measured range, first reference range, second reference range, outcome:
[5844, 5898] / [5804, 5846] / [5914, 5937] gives 3.0 Angstrom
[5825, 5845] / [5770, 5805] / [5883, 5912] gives -1.5 Angstrom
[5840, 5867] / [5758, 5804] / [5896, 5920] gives -0.8 Angstrom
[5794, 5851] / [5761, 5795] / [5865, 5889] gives -2.0 Angstrom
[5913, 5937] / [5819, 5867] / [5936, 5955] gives 0.0 Angstrom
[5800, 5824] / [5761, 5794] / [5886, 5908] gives -2.0 Angstrom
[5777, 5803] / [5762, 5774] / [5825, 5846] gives 0.5 Angstrom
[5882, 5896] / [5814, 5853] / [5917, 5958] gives 2.2 Angstrom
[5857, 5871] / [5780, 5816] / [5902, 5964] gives -0.1 Angstrom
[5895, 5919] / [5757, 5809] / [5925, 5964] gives 1.3 Angstrom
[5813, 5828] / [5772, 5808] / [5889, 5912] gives -1.1 Angstrom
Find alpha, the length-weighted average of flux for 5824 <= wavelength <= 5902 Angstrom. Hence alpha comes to 1.36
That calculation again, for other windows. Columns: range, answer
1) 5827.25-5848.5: 1.44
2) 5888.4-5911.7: 1.25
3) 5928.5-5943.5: 1.41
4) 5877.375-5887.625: 1.34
